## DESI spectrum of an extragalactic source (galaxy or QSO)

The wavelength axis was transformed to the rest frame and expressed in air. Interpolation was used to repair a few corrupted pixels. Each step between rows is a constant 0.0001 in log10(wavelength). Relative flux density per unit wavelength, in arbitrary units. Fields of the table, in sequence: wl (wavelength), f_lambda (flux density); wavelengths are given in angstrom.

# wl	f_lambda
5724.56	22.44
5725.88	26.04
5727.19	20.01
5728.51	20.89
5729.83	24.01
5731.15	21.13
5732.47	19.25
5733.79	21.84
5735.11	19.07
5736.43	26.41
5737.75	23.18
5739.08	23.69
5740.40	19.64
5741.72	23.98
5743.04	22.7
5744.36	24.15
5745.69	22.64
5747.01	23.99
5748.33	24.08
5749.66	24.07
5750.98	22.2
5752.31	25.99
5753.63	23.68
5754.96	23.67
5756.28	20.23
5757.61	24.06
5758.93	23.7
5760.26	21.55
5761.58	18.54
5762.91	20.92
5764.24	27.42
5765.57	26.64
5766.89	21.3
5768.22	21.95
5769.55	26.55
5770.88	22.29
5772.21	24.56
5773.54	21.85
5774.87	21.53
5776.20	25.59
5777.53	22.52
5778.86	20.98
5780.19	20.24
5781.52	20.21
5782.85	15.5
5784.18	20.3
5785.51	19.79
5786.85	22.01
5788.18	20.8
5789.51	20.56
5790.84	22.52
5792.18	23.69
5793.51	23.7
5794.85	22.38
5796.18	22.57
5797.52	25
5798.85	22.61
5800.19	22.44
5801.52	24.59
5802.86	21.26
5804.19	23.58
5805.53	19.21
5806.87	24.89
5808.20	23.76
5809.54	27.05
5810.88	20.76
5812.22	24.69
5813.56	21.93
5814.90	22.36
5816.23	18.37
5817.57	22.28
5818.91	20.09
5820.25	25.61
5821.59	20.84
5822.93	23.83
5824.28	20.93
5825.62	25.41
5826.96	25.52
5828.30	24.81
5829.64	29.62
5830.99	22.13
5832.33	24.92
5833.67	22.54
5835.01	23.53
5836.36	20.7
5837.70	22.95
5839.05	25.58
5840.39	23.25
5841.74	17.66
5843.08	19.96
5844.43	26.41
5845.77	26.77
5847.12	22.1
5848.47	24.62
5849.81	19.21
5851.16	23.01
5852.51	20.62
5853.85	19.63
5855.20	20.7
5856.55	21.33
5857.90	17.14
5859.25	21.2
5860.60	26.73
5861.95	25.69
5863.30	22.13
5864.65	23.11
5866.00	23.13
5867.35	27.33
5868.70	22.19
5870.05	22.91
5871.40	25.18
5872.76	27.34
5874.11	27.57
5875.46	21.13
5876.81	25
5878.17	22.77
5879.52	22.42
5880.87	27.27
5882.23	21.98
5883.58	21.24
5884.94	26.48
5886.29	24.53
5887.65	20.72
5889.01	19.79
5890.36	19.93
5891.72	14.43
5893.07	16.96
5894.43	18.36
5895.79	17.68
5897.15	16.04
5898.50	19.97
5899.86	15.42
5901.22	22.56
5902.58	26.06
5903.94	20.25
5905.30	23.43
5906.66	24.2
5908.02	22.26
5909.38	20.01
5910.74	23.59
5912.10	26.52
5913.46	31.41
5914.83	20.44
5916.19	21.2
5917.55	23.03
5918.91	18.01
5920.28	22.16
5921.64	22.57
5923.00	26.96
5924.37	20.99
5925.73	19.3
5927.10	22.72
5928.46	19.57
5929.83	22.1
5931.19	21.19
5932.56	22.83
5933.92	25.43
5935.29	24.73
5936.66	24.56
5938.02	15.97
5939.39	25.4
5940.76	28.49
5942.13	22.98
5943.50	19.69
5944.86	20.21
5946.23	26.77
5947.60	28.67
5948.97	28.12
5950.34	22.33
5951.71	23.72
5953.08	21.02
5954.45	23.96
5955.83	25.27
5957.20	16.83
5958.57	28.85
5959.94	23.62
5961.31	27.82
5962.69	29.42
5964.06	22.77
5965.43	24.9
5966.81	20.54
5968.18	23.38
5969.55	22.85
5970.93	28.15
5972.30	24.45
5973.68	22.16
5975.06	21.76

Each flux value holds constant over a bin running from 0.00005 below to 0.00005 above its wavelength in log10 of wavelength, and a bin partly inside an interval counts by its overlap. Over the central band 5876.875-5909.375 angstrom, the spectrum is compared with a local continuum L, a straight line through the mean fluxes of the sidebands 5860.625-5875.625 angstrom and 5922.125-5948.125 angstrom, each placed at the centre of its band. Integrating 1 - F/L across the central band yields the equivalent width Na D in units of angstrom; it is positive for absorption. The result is 3.9 angstrom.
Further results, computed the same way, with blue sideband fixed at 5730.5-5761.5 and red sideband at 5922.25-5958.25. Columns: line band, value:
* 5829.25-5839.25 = -0.4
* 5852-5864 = 0.7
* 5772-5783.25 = 0.7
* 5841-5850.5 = 0.2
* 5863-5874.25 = -0.7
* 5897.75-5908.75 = 0.6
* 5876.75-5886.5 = -0.4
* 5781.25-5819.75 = 1.3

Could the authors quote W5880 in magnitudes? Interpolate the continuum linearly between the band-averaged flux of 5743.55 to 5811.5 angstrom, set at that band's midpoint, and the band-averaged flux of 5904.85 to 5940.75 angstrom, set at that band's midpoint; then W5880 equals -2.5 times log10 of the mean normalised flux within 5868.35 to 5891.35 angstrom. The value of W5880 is -0.03 mag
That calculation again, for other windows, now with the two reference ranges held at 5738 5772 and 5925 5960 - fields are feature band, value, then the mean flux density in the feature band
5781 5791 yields 0.16 mag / 20.1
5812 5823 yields 0.06 mag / 22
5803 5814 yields 0.00 mag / 23.2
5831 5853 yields 0.02 mag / 22.7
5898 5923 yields 0.03 mag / 22.5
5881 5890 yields 0.03 mag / 22.7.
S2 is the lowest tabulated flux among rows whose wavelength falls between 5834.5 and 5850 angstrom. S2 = 17.66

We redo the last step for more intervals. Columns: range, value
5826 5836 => 22.13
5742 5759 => 20.23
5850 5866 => 17.14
